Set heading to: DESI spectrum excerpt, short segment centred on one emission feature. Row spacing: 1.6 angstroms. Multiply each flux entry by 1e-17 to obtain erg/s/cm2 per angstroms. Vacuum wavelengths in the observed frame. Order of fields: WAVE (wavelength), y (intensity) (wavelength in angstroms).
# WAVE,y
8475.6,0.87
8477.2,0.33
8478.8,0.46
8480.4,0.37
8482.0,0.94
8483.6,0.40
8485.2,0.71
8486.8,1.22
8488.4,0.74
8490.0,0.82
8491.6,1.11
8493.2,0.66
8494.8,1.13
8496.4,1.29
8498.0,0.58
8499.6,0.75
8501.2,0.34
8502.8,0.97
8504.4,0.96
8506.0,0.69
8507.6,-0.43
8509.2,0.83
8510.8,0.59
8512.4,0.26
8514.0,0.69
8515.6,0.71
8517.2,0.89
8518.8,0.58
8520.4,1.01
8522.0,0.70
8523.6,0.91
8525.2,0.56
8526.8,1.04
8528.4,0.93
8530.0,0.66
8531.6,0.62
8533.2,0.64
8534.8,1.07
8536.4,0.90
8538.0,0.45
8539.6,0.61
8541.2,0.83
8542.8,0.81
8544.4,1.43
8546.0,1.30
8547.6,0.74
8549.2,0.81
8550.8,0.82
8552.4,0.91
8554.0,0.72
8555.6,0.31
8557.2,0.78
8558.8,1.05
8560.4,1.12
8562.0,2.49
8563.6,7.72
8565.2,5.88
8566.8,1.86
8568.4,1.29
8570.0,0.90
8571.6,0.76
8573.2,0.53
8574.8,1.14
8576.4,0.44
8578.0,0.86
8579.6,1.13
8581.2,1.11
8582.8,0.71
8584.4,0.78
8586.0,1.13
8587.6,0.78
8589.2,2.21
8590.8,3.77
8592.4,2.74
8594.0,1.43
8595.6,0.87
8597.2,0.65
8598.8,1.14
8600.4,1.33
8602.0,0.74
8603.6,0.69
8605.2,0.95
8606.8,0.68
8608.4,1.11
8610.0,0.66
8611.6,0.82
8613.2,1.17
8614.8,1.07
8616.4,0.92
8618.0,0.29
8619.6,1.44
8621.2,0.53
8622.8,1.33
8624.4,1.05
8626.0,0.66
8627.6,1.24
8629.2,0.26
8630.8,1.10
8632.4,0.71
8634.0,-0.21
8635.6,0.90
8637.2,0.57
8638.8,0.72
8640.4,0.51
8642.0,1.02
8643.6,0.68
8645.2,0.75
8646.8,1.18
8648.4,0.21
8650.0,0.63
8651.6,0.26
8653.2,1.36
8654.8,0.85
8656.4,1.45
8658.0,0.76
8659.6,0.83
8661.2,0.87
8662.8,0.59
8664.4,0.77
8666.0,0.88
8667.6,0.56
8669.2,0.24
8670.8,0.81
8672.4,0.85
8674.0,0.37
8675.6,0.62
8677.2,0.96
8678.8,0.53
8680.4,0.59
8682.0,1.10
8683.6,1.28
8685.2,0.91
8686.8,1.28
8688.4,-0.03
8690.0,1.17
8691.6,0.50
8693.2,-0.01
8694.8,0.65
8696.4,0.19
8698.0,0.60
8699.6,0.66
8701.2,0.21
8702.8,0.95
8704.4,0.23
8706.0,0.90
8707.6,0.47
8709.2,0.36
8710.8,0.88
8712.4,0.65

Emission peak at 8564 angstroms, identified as H-alpha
